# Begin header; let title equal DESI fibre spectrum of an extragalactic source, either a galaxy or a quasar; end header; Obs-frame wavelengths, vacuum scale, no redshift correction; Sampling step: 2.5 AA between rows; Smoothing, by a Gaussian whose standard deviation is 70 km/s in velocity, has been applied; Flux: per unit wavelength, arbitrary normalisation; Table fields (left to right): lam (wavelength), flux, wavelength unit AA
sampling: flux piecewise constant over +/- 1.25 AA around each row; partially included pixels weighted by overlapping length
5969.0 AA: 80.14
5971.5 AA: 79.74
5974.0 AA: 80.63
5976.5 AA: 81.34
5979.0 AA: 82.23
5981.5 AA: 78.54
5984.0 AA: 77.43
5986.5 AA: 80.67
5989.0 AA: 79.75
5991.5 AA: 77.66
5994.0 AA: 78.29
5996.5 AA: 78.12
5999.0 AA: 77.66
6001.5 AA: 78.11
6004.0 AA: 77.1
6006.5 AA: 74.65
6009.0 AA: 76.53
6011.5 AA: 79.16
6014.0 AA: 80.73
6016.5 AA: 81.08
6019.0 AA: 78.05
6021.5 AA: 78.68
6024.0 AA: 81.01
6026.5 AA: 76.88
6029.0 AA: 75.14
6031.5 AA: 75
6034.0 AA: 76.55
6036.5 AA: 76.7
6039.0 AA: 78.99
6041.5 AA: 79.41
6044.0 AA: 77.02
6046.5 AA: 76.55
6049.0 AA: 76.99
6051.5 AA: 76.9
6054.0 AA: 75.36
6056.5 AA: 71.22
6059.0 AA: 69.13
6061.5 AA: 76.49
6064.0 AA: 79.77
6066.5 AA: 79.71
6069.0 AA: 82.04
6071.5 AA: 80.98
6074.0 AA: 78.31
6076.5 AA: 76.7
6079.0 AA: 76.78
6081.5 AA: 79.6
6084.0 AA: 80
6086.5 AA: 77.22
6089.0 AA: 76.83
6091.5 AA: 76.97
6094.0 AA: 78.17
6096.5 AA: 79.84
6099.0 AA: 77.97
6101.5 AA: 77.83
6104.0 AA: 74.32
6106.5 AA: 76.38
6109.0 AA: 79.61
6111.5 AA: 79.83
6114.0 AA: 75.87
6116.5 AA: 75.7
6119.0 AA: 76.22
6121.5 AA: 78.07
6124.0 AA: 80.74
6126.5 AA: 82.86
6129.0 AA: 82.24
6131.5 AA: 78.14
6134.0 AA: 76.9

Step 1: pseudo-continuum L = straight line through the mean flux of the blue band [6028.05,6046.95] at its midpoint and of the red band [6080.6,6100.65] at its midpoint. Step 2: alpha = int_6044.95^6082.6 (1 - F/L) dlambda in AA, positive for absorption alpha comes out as 0.3 AA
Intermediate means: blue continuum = 77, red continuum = 78.3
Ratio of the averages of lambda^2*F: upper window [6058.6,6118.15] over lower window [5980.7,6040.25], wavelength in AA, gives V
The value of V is 1.02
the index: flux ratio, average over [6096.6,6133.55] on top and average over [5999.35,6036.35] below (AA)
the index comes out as 1.0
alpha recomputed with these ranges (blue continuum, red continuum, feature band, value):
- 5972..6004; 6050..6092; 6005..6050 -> 0.31 AA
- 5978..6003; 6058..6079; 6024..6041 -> 0.29 AA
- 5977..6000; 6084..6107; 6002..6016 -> 0.16 AA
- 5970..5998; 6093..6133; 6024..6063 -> 1.42 AA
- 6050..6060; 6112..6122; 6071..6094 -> -1.01 AA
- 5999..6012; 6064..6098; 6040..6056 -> 0.25 AA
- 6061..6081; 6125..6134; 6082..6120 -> 1.04 AA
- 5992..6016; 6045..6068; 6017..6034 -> -0.10 AA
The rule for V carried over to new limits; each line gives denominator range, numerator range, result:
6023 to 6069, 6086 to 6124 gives 1.03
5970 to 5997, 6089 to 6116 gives 1.01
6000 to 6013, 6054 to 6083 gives 1.02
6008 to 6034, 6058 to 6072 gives 1.01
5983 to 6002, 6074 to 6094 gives 1.02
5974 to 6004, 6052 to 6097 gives 1.01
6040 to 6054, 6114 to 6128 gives 1.04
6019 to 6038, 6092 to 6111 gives 1.03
